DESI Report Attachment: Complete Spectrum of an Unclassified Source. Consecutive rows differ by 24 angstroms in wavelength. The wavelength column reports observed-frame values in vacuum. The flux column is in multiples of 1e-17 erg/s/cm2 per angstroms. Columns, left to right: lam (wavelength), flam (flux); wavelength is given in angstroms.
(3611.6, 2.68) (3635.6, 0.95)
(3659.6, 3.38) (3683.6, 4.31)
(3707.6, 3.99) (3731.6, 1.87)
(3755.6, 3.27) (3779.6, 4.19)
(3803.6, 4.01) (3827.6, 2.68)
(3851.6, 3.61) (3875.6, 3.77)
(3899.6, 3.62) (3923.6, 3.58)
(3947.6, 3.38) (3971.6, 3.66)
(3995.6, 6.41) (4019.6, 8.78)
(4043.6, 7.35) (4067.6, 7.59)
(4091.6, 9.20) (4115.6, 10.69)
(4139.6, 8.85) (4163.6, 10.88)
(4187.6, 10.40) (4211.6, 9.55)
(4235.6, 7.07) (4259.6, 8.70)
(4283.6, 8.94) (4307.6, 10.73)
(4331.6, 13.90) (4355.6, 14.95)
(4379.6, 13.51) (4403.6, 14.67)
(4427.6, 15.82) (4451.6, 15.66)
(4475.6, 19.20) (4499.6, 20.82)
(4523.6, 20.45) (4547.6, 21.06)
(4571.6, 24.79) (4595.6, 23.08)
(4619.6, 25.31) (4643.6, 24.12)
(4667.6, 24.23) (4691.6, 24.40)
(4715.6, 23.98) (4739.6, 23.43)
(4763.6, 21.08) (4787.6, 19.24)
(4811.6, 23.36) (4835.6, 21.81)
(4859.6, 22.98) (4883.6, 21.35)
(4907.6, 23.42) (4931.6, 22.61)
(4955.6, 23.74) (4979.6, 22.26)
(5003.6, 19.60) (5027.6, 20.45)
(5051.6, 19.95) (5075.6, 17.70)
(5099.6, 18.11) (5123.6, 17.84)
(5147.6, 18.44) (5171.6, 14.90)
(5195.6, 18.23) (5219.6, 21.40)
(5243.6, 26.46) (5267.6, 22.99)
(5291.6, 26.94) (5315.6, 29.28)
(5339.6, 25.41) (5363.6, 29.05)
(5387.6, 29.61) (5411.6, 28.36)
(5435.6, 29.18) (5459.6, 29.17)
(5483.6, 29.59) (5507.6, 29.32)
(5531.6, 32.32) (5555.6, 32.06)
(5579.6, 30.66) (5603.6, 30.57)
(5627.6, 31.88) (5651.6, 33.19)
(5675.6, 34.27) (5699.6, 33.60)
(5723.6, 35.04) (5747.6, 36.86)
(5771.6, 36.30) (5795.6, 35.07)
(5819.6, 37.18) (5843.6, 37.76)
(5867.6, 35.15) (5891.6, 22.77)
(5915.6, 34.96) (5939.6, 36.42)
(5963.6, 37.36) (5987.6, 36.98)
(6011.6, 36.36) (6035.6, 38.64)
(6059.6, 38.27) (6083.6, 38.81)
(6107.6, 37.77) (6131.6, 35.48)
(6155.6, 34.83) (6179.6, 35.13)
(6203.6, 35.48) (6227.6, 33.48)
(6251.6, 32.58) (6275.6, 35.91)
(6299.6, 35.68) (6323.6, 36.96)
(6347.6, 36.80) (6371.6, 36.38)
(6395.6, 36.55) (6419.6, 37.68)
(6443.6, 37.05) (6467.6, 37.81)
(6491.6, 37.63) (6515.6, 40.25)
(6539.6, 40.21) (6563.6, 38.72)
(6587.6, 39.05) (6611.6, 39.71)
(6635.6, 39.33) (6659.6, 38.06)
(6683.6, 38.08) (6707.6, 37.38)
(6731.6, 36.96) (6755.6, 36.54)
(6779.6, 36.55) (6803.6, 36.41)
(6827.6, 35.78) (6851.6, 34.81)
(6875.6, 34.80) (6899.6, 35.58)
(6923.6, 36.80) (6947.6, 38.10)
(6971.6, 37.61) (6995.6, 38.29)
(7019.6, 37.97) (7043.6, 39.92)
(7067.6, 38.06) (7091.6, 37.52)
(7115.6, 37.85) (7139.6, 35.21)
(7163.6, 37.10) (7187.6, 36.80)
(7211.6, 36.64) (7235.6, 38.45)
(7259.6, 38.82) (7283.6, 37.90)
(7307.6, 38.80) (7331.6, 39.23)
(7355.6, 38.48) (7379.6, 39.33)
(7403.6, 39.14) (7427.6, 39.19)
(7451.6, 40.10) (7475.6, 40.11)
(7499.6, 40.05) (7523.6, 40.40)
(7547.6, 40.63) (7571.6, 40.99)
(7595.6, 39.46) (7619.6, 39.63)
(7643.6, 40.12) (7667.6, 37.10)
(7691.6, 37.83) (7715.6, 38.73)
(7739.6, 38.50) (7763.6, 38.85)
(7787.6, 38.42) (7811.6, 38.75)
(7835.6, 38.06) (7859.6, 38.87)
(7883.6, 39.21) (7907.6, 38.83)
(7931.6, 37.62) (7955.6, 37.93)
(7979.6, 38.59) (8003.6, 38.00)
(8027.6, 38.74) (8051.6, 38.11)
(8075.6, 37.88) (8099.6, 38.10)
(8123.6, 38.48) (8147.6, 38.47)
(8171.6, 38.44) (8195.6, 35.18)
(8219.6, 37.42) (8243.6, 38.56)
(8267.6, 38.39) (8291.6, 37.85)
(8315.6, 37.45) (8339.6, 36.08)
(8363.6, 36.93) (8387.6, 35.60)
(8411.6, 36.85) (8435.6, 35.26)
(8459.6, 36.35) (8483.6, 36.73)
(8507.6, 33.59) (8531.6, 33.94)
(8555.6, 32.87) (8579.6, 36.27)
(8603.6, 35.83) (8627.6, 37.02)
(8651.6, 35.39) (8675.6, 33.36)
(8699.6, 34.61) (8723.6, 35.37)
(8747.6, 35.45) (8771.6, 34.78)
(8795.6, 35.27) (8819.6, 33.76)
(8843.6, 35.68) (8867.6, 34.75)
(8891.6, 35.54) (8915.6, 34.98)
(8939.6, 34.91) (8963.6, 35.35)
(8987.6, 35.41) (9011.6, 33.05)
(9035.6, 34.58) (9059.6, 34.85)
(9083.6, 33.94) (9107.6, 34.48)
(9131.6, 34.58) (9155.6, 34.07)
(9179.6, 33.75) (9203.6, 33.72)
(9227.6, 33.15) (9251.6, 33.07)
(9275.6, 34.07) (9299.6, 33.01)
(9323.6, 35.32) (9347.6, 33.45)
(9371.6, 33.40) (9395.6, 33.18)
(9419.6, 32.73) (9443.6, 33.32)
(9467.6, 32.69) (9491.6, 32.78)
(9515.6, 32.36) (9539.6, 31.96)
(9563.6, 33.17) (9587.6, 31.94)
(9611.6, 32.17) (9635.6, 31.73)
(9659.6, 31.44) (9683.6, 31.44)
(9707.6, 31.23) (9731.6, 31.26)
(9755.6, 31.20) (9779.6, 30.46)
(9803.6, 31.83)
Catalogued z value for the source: 0.00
